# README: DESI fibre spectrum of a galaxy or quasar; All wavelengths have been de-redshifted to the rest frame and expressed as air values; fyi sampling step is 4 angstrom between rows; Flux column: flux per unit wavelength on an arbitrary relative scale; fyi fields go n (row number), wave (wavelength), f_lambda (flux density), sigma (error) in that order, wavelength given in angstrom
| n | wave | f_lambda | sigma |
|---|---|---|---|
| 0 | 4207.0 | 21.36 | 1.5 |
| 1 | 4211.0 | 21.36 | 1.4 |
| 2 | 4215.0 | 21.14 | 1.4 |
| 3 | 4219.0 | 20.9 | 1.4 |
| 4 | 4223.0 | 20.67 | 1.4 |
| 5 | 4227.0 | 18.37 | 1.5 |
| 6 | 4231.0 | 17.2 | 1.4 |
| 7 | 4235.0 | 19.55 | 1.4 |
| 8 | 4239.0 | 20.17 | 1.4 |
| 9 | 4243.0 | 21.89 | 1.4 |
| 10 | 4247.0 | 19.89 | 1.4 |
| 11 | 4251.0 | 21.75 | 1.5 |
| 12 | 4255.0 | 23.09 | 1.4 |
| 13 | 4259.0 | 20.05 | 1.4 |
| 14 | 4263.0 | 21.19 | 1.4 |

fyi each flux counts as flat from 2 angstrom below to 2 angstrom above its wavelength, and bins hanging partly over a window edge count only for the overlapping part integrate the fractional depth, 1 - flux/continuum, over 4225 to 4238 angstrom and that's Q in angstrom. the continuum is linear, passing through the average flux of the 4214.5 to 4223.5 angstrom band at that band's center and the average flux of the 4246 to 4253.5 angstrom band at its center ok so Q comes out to 1.53 angstrom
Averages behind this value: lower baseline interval 20.9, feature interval 18.5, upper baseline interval 21.1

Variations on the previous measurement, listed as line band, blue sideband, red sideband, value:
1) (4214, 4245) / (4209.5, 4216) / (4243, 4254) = 1.9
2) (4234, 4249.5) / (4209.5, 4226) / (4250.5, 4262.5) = 0.6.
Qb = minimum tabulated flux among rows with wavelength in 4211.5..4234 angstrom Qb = 17.2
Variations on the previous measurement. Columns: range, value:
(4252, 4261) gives 20.05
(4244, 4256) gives 19.89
